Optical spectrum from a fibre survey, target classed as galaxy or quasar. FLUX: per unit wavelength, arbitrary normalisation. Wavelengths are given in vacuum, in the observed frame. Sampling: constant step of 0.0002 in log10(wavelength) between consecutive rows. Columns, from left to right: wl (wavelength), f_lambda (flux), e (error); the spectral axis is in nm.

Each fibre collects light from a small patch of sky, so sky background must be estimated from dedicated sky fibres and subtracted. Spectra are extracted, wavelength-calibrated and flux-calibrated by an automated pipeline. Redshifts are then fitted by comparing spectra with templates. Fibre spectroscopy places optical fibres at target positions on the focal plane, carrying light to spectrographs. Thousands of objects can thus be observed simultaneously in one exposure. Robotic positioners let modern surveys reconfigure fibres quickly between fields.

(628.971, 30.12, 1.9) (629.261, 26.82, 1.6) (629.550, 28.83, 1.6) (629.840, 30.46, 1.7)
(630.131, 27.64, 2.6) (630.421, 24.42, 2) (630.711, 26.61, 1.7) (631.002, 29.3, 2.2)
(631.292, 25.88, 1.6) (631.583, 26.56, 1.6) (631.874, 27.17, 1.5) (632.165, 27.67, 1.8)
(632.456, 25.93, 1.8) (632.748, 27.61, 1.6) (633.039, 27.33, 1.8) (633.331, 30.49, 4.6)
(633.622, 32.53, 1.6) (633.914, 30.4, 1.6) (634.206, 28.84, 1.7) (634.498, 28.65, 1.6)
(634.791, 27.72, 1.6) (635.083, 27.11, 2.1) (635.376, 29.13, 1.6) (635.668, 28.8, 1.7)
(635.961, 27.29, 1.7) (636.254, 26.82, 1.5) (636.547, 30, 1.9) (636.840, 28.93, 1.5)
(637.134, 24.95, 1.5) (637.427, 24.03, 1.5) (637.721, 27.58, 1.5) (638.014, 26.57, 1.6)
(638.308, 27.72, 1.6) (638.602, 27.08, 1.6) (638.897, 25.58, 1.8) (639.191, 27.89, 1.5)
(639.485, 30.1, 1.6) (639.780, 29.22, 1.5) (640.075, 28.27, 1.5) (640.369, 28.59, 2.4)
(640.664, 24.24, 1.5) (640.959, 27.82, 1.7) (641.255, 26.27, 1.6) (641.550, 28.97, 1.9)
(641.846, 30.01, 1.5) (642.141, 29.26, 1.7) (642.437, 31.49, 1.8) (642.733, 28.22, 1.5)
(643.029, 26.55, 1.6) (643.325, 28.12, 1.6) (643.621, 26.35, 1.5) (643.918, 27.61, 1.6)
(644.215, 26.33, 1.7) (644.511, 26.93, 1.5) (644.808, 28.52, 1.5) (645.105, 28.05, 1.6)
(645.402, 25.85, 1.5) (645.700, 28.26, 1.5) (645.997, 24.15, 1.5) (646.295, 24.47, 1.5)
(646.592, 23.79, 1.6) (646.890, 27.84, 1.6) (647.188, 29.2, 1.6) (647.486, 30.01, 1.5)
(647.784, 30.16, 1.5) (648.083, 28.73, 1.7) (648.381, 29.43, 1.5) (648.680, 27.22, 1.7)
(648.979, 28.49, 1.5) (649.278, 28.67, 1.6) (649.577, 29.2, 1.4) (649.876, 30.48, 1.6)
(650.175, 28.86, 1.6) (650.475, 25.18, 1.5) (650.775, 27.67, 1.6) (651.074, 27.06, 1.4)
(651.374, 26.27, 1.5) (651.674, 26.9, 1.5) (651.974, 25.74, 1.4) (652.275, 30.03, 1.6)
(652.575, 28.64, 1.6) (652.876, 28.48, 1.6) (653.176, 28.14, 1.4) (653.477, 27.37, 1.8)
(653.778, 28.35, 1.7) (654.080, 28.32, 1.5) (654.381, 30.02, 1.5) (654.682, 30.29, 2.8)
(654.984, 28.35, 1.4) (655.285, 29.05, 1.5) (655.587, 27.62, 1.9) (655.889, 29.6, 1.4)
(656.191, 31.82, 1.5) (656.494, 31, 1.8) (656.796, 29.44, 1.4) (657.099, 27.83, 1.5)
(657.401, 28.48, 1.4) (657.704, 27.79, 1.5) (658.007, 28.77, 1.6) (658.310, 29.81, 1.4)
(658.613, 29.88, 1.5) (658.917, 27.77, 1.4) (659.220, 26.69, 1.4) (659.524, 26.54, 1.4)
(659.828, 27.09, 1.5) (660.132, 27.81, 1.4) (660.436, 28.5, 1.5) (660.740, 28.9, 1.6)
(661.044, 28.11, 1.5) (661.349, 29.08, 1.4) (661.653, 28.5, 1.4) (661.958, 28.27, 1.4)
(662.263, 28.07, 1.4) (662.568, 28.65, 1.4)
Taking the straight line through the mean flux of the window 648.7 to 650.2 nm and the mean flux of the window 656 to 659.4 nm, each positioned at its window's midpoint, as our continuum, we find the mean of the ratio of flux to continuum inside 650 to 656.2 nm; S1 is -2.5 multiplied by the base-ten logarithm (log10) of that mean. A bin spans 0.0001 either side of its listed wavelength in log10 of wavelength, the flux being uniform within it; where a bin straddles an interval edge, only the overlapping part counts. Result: 0.03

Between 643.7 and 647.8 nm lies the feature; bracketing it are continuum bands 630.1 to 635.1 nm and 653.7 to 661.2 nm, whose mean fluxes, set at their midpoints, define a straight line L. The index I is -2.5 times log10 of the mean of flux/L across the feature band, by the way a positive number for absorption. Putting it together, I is 0.05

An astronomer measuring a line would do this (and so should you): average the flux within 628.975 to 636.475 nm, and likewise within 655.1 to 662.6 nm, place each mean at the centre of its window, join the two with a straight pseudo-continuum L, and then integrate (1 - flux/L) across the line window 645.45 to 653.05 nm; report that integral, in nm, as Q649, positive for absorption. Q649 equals 0.17 nm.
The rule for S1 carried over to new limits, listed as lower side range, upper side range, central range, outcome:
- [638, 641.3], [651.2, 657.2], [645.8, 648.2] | 0.03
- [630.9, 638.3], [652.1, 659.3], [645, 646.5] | 0.10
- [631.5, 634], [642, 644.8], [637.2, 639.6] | 0.05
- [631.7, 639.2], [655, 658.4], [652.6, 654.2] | 0.03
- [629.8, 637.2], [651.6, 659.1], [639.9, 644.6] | 0.02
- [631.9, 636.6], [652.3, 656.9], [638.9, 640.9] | 0.03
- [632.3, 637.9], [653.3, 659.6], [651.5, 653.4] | 0.03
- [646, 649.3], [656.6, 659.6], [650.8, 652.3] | 0.04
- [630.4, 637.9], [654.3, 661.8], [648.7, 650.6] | 0.00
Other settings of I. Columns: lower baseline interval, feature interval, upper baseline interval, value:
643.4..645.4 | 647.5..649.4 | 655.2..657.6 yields -0.04 mag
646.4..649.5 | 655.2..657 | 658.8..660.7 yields -0.07 mag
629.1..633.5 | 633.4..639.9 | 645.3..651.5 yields -0.02 mag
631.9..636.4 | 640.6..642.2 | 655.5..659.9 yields 0.02 mag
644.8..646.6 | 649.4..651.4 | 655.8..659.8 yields -0.03 mag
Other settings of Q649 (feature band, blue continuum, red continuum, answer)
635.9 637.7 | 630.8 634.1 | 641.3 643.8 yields 0.084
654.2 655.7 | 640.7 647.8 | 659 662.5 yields -0.067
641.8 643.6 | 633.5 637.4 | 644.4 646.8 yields -0.122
